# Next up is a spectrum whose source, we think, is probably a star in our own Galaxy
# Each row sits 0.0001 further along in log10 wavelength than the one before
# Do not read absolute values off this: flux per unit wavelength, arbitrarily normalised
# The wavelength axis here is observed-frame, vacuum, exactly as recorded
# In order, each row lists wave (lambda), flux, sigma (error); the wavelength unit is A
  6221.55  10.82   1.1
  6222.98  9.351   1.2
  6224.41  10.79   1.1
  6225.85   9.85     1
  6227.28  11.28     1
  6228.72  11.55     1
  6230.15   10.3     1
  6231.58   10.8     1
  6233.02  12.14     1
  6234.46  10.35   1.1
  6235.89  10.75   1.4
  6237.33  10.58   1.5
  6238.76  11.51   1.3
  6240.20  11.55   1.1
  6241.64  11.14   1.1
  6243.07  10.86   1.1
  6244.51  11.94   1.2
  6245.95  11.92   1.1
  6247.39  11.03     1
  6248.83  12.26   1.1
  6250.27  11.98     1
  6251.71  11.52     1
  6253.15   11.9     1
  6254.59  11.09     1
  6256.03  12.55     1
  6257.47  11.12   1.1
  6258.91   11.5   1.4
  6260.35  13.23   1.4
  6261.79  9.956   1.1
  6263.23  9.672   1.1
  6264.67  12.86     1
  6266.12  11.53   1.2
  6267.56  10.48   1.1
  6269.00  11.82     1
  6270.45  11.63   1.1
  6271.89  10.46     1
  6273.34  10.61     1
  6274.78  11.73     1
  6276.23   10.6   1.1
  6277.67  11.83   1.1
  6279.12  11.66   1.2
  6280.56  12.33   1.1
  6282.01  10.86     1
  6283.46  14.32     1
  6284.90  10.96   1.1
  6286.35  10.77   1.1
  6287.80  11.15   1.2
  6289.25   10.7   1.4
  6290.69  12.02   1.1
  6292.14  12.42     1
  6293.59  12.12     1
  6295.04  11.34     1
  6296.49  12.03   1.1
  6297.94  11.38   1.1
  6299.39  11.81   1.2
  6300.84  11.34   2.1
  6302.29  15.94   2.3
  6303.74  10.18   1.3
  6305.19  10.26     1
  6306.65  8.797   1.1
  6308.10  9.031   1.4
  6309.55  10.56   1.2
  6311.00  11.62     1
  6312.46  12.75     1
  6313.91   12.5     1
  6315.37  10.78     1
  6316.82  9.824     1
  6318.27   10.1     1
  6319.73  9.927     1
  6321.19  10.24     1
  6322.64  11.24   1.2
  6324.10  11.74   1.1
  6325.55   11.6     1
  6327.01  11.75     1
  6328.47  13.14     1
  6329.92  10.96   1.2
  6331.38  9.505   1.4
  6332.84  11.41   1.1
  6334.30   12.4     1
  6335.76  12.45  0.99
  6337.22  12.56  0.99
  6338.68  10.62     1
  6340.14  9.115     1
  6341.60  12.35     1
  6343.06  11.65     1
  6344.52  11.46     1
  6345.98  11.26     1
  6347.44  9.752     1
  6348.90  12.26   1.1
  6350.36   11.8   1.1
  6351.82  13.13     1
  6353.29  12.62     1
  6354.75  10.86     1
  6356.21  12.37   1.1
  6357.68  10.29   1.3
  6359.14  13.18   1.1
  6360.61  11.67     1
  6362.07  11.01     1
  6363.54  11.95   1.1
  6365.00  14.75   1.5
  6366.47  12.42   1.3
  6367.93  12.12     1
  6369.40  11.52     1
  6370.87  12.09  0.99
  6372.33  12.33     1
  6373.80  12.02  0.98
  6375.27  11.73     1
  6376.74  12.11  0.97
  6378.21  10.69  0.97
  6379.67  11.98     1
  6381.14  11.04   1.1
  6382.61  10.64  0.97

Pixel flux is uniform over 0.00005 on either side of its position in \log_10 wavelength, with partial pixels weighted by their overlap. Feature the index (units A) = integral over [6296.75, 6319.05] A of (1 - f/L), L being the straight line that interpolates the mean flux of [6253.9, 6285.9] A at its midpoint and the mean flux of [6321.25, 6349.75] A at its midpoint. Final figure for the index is 0.6 A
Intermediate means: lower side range 11.5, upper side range 11.4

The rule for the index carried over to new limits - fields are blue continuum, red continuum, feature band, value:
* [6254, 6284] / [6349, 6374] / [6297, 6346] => 2.5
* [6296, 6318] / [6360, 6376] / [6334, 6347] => 0.3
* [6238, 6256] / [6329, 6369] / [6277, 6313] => 0.4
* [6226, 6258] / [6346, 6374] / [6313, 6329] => 0.8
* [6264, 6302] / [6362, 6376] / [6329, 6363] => 1.6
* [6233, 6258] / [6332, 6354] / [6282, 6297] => -0.3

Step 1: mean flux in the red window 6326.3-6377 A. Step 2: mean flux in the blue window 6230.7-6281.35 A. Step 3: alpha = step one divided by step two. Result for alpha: 1.03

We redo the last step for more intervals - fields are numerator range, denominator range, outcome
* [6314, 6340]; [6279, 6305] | 0.94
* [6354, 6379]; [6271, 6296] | 1.04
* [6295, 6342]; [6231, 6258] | 0.98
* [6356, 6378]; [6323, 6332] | 1.05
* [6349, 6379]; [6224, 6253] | 1.07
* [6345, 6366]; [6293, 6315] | 1.04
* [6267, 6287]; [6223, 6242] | 1.05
